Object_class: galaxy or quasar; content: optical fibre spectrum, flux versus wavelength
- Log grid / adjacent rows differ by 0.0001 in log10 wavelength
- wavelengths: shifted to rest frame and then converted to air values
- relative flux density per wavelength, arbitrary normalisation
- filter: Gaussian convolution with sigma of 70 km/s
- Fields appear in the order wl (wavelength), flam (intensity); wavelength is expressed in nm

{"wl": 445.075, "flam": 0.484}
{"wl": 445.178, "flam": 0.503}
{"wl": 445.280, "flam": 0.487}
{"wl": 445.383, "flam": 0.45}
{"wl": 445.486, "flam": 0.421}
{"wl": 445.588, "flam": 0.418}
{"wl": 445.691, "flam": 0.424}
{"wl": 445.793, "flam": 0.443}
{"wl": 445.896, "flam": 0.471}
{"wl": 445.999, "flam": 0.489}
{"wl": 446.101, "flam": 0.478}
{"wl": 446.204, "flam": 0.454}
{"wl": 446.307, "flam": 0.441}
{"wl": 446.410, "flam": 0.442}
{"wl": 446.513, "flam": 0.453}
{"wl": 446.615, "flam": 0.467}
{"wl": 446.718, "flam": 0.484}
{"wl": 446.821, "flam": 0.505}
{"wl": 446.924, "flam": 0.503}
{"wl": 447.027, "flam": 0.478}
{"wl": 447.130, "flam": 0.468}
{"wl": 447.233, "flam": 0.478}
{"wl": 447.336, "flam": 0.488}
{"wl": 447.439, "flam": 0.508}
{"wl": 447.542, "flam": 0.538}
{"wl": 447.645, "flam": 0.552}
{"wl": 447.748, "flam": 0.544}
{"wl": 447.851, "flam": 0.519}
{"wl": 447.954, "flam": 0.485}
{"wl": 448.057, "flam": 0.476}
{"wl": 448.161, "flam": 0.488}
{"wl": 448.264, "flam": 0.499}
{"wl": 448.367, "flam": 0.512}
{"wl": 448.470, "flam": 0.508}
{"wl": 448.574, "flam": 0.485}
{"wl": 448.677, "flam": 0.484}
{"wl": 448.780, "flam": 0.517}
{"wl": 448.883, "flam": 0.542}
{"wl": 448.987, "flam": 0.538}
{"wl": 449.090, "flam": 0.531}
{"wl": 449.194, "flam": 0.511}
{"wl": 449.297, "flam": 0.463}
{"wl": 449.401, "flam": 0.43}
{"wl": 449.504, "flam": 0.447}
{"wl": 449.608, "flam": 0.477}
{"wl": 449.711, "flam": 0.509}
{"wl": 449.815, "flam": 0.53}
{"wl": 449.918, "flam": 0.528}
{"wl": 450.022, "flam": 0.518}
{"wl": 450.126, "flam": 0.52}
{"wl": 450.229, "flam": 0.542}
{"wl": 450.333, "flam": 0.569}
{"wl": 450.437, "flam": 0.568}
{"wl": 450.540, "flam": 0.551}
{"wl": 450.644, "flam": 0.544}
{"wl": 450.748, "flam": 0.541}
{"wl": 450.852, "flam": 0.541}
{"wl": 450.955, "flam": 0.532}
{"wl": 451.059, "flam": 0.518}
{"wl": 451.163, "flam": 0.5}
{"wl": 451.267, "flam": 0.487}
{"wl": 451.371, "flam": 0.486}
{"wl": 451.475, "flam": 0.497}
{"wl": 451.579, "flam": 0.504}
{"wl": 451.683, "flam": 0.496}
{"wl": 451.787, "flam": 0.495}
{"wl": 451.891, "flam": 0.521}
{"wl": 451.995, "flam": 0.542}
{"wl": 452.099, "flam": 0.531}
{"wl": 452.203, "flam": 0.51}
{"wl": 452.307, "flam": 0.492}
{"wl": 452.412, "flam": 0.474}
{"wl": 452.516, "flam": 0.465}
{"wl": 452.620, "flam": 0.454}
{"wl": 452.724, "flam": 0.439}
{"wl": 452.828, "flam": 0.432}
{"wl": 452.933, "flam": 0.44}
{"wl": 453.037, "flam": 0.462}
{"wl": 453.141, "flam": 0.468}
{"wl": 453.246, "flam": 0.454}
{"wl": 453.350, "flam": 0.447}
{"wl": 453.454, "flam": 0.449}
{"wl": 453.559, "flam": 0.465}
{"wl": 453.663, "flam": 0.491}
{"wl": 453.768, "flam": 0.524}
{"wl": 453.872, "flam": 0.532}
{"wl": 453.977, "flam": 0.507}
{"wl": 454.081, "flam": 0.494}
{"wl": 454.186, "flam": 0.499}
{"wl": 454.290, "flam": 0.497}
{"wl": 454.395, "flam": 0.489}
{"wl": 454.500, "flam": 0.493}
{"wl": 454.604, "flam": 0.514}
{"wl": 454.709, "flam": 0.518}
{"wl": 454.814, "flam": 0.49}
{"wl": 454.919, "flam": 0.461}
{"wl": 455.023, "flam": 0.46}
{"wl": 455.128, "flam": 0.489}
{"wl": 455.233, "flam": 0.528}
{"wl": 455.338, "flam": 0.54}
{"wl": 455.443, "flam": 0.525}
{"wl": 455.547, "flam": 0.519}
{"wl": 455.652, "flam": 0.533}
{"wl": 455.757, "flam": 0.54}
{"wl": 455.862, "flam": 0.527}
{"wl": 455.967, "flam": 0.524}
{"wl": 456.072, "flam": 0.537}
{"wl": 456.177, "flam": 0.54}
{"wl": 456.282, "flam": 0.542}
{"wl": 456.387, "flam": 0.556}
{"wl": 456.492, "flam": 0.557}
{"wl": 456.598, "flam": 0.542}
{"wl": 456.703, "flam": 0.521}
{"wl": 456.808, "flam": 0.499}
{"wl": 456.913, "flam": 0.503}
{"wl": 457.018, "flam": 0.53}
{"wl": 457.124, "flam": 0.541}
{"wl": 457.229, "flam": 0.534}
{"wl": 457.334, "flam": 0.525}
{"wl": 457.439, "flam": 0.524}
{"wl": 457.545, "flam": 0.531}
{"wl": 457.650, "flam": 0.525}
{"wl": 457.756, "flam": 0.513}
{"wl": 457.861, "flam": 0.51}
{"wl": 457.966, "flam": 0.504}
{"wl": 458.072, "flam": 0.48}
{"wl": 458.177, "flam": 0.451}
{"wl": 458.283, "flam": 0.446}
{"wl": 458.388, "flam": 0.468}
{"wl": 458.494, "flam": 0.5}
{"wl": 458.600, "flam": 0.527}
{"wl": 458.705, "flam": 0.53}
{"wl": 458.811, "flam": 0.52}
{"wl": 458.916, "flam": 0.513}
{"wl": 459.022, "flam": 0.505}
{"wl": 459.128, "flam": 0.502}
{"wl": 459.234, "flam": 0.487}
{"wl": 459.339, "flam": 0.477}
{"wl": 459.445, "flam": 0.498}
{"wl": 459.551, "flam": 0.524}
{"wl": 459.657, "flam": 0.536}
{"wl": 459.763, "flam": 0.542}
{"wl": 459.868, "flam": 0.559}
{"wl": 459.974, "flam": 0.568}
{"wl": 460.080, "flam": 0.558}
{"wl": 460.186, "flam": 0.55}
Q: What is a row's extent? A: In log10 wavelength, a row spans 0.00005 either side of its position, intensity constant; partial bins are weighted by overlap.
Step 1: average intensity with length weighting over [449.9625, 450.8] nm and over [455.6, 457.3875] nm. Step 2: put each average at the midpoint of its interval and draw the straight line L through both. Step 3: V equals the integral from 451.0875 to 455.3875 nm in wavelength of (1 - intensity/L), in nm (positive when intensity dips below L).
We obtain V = 0.396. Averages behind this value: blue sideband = 0.544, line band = 0.489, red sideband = 0.532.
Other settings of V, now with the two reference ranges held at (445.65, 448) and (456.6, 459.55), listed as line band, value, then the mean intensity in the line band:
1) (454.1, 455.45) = 0.002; 0.499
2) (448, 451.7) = -0.159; 0.511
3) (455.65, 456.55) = -0.066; 0.539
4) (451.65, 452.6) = -0.013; 0.501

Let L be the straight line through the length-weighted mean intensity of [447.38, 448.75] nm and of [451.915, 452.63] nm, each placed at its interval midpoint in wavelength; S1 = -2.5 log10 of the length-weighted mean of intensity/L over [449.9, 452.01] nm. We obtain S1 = -0.046 mag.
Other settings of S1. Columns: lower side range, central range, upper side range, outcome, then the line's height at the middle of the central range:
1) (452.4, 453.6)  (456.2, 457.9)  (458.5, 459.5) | -0.08 mag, 0.489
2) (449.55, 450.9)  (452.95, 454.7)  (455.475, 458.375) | 0.08 mag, 0.526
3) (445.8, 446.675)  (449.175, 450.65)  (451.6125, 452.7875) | -0.07 mag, 0.48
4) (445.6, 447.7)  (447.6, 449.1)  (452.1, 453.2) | -0.08 mag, 0.474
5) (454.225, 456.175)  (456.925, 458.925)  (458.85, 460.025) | 0.02 mag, 0.516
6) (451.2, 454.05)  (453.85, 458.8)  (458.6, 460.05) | -0.02 mag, 0.505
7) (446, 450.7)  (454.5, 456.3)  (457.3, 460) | -0.02 mag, 0.507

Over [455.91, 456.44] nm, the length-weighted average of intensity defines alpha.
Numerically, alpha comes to 0.54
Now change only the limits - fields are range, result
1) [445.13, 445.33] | 0.496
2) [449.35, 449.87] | 0.48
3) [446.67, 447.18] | 0.487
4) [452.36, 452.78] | 0.459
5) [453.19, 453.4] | 0.45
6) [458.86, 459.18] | 0.507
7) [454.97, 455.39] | 0.504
